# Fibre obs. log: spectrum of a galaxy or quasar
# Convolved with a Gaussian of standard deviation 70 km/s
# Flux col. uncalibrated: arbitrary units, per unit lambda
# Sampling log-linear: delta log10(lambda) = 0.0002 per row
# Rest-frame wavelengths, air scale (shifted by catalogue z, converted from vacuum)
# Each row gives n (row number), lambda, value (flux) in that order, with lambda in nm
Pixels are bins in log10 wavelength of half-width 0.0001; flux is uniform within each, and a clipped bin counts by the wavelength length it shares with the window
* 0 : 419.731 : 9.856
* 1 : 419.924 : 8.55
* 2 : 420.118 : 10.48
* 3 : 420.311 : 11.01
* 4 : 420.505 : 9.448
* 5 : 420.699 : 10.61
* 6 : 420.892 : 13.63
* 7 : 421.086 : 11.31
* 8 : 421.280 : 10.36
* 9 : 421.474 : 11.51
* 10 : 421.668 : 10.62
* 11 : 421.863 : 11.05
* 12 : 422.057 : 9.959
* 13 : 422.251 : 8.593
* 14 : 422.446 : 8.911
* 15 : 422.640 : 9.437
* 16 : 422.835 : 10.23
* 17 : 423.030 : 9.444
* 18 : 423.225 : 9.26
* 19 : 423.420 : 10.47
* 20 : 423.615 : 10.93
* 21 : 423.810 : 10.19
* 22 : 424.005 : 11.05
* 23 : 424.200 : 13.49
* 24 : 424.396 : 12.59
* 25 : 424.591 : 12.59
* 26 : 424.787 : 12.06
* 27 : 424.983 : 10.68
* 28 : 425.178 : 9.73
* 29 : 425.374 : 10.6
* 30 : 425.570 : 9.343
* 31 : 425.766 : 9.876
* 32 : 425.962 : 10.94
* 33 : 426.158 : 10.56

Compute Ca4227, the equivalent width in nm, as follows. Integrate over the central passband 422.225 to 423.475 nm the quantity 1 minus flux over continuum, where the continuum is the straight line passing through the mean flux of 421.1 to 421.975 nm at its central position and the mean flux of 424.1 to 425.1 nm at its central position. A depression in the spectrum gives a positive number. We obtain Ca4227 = 0.22 nm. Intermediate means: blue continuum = 10.9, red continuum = 12.2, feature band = 9.49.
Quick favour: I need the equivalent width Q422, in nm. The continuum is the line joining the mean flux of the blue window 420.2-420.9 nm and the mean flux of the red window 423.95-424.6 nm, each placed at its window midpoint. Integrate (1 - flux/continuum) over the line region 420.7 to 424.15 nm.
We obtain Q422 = 0.35 nm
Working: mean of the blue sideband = 10.9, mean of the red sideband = 12.5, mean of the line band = 10.5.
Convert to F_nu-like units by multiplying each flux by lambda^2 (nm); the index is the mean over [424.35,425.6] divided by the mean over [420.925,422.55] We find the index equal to 1.08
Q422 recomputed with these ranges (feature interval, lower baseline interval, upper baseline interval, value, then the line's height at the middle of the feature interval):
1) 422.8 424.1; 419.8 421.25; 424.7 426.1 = 0.04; 10.5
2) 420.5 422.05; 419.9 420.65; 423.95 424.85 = -0.07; 10.6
